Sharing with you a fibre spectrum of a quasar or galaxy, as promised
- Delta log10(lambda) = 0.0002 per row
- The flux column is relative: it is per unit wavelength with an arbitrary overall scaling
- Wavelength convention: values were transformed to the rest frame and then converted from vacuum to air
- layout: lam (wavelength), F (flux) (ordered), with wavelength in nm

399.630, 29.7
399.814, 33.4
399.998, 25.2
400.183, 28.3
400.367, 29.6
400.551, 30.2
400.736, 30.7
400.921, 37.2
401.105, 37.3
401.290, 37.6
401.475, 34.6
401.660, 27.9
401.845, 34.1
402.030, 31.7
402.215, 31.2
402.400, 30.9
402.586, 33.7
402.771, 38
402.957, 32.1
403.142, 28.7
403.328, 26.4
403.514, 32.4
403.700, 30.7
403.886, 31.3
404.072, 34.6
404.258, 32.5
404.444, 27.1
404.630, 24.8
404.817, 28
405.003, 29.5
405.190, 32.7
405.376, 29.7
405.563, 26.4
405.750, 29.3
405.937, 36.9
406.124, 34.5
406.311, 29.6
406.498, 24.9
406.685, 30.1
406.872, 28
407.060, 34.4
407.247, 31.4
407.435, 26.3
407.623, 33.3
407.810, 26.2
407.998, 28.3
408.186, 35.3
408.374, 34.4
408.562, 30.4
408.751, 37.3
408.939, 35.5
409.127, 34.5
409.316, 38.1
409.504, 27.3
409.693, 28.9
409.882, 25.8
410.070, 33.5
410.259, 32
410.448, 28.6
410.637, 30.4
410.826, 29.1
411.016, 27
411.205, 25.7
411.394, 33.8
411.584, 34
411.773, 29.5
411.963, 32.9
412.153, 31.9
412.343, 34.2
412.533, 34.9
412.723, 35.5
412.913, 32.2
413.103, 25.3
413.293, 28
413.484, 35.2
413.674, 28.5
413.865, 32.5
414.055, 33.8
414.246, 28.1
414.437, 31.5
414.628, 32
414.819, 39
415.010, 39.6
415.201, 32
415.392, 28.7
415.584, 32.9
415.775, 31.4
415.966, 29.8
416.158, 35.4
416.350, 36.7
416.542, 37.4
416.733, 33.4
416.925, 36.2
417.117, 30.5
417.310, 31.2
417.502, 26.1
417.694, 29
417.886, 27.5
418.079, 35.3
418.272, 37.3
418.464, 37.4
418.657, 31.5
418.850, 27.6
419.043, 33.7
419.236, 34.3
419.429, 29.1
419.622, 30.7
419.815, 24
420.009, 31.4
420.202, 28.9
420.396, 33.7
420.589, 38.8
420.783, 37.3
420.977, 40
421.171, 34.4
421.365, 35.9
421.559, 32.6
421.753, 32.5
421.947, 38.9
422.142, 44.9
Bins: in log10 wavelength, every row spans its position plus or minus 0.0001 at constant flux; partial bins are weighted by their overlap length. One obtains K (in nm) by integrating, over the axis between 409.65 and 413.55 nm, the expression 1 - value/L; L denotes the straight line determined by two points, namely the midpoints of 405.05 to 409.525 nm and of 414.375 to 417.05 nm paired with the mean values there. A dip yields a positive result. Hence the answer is 0.228 nm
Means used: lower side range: 31.5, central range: 30.9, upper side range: 34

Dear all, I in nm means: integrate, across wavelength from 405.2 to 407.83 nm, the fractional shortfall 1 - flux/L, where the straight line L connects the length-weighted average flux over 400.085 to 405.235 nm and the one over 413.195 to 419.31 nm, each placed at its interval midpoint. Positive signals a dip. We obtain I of 0.13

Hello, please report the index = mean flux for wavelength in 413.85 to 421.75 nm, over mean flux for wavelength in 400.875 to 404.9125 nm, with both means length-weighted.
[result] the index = 1.0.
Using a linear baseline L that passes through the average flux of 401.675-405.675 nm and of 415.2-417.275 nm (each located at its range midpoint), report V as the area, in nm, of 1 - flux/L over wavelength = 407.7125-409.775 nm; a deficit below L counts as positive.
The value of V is -0.05 nm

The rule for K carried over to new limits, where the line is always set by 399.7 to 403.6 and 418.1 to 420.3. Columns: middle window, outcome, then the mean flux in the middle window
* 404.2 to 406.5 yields 0.15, 29.8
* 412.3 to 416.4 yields -0.11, 32.5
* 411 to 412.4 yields 0.02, 31.3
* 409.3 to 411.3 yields 0.15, 29.4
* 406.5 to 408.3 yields 0.10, 30.1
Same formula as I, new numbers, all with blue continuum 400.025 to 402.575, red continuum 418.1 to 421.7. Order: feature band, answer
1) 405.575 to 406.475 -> 0.031 nm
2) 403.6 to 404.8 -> 0.088 nm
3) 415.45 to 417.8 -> 0.049 nm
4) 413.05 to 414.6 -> 0.112 nm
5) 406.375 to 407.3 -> 0.082 nm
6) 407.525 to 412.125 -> 0.197 nm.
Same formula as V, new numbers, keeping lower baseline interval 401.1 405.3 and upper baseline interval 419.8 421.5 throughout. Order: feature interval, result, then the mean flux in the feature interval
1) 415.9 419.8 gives 0.17 nm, 32.3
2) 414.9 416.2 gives 0.03 nm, 32.8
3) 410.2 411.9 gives 0.14 nm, 30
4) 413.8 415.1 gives -0.02 nm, 33.8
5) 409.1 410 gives 0.05 nm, 30.7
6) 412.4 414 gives 0.07 nm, 31.6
